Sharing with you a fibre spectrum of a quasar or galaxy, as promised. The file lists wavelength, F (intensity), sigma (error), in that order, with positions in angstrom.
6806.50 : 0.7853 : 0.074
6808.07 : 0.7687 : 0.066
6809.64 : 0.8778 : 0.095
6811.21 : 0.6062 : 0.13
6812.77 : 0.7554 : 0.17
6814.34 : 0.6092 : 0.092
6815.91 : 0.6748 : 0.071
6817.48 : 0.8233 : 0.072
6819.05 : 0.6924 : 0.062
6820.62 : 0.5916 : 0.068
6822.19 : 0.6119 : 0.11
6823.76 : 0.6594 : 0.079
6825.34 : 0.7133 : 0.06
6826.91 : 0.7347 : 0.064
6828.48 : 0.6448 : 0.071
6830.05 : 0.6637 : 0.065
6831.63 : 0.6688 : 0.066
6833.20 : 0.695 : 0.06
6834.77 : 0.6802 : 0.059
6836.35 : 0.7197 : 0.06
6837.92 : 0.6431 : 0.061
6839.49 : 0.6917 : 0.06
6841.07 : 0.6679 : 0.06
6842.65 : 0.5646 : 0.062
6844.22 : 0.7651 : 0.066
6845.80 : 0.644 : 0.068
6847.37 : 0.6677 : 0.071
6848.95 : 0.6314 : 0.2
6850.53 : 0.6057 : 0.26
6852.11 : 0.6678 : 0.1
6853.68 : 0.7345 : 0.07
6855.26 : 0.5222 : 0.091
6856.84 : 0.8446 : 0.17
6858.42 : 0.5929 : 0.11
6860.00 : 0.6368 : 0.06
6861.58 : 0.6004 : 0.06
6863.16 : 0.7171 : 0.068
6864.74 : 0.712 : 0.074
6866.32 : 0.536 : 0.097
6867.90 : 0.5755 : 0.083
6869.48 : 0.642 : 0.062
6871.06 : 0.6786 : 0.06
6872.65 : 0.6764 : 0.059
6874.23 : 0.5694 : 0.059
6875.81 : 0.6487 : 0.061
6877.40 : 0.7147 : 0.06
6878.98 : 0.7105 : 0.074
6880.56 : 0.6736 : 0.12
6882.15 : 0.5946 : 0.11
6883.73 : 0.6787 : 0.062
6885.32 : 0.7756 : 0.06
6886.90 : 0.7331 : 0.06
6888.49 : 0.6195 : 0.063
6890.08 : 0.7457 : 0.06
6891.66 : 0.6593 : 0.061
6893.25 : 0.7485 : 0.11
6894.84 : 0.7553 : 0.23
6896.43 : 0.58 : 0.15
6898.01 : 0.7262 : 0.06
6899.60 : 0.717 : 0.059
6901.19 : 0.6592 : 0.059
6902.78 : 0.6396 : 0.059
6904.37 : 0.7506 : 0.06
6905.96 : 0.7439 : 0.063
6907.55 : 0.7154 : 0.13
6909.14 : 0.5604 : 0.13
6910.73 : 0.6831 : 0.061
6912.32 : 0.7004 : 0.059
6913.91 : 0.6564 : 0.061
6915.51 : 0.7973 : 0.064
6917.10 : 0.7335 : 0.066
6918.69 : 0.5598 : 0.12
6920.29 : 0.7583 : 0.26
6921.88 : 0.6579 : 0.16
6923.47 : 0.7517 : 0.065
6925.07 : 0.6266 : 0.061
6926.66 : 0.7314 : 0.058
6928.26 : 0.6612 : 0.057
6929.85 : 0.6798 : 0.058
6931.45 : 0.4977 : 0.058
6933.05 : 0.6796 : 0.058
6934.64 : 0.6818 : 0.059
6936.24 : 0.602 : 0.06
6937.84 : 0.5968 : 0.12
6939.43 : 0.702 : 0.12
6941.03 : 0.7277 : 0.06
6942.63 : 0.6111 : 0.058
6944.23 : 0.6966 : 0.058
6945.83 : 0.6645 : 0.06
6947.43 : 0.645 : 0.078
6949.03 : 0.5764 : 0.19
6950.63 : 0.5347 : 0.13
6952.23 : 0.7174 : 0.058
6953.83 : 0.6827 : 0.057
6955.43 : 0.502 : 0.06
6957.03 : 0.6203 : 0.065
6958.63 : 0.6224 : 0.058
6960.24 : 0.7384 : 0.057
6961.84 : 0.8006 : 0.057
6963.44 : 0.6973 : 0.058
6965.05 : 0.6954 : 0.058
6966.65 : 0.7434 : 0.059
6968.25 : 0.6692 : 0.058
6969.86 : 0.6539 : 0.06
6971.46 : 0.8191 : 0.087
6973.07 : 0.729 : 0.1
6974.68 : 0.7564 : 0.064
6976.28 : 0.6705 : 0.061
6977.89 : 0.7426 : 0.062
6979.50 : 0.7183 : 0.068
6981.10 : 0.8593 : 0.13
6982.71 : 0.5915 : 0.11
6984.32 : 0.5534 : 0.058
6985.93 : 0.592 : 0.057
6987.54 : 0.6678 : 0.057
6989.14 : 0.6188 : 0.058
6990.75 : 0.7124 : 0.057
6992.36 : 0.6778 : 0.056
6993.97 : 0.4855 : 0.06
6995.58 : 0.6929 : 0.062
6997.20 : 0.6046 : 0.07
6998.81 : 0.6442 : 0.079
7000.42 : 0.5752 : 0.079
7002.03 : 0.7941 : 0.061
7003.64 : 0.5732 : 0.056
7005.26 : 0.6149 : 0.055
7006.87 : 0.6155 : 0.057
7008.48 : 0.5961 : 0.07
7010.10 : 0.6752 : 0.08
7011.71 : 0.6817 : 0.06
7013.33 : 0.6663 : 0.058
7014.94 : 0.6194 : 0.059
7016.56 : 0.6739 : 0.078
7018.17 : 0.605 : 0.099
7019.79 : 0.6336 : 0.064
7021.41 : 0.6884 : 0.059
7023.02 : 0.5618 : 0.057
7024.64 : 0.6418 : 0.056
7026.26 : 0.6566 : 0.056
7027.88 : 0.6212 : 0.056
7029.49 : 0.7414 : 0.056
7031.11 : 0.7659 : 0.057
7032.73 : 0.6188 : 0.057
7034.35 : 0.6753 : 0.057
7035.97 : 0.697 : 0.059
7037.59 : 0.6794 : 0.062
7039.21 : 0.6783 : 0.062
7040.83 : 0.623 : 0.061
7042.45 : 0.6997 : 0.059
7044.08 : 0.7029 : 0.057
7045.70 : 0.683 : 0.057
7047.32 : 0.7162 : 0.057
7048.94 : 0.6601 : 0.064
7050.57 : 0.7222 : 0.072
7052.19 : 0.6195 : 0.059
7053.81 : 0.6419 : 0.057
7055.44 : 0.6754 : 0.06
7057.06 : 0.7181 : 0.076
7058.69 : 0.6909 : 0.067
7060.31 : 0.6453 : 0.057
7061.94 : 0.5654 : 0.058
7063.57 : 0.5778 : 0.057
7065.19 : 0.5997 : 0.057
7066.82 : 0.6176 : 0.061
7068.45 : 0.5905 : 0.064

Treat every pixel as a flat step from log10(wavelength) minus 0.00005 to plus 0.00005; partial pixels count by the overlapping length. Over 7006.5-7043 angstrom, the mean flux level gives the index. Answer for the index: 0.657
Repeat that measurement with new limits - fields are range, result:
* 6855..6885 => 0.653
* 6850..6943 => 0.671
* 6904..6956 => 0.663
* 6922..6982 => 0.678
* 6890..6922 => 0.692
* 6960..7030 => 0.667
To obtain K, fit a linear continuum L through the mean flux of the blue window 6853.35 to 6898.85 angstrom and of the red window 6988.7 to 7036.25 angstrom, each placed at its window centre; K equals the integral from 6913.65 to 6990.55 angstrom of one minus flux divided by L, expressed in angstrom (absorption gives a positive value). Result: -1.9 angstrom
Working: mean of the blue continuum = 0.668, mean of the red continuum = 0.647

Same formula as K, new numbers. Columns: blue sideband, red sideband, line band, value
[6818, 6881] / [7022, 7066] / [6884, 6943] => -1.9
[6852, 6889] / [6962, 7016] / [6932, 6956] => 0.9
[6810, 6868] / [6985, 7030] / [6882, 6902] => -1.1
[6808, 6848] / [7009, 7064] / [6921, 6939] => 0.6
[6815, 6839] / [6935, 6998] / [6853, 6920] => 0.0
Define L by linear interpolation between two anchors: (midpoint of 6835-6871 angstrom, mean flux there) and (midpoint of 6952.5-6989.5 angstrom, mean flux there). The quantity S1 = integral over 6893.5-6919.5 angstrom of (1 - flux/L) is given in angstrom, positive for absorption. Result -0.7 angstrom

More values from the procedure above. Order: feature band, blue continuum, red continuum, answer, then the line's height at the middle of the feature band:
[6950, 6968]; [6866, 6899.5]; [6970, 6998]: 0.12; 0.674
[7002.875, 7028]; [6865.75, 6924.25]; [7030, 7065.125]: 1.41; 0.671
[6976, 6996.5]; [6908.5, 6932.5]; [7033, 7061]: 0.44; 0.674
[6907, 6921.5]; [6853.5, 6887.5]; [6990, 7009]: -0.73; 0.651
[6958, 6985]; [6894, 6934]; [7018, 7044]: -1.53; 0.673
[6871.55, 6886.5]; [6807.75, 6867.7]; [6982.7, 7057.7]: -0.11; 0.668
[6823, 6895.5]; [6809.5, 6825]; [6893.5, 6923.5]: 1.79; 0.687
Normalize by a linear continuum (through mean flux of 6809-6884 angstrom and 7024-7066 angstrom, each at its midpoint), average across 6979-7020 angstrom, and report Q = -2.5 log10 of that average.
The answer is 0.038 mag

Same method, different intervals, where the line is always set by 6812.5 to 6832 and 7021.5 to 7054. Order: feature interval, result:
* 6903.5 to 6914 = -0.02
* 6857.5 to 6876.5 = 0.07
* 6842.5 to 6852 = 0.04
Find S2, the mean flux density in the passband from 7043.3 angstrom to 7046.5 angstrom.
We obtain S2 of 0.693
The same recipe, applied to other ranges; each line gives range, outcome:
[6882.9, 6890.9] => 0.71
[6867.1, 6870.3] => 0.61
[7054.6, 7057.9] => 0.695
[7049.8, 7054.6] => 0.662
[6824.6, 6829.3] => 0.698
